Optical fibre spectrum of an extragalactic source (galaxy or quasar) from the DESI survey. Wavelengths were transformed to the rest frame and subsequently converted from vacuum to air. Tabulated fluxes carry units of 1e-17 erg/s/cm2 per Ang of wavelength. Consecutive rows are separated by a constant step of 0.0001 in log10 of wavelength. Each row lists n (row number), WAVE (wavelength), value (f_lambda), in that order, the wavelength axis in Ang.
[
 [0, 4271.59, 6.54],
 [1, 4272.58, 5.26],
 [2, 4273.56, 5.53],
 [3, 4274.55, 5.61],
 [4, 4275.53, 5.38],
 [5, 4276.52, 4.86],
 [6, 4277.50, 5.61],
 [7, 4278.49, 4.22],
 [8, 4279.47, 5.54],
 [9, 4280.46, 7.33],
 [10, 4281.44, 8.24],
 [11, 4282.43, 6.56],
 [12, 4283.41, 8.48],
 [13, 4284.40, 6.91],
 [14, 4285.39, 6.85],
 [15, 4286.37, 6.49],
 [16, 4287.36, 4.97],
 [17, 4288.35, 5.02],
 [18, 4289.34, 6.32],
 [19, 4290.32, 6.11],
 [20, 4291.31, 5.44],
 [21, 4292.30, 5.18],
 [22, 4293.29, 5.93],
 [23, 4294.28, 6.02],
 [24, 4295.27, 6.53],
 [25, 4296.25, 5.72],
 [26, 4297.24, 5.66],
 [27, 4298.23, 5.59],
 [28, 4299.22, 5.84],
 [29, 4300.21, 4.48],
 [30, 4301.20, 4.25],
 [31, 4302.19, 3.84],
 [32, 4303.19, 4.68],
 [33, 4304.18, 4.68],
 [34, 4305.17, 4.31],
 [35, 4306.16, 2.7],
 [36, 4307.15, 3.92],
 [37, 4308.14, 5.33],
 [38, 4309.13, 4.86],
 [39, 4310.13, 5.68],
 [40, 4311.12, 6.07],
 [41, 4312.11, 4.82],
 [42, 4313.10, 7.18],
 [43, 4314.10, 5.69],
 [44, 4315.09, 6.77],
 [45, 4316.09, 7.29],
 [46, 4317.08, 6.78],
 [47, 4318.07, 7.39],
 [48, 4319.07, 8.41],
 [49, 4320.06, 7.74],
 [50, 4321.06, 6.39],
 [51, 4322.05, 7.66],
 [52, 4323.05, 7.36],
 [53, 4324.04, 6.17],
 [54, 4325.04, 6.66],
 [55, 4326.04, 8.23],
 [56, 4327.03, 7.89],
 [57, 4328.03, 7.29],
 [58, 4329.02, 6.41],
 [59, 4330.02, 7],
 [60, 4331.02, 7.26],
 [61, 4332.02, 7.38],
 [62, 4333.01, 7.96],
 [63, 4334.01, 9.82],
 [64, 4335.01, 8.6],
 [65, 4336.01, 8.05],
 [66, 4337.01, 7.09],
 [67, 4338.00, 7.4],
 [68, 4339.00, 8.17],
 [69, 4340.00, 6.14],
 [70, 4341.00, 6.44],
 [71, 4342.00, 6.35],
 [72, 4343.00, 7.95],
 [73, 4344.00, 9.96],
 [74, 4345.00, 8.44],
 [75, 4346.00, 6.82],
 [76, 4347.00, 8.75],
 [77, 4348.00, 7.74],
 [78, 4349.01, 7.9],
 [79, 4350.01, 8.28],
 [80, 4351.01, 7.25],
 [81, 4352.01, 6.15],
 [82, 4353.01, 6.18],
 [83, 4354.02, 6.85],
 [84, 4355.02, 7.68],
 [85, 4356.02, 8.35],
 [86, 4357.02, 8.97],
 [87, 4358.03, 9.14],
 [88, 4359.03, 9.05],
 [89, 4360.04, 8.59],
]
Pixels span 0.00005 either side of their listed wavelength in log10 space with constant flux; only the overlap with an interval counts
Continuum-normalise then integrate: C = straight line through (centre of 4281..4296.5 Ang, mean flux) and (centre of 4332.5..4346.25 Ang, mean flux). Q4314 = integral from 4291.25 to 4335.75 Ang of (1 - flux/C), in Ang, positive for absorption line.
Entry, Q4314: 5.2 Ang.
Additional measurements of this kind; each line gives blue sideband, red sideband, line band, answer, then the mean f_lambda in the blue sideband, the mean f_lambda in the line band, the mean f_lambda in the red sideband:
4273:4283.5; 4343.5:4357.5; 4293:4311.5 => 4.39 Ang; 6.03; 5.04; 7.81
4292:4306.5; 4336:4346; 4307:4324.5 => -1.19 Ang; 5.05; 6.47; 7.54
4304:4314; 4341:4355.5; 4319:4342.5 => -3.74 Ang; 4.99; 7.39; 7.55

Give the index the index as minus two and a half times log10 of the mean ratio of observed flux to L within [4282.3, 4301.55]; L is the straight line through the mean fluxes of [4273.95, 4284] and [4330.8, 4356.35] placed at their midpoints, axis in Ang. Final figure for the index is 0.10 mag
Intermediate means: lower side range 6.18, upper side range 7.65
